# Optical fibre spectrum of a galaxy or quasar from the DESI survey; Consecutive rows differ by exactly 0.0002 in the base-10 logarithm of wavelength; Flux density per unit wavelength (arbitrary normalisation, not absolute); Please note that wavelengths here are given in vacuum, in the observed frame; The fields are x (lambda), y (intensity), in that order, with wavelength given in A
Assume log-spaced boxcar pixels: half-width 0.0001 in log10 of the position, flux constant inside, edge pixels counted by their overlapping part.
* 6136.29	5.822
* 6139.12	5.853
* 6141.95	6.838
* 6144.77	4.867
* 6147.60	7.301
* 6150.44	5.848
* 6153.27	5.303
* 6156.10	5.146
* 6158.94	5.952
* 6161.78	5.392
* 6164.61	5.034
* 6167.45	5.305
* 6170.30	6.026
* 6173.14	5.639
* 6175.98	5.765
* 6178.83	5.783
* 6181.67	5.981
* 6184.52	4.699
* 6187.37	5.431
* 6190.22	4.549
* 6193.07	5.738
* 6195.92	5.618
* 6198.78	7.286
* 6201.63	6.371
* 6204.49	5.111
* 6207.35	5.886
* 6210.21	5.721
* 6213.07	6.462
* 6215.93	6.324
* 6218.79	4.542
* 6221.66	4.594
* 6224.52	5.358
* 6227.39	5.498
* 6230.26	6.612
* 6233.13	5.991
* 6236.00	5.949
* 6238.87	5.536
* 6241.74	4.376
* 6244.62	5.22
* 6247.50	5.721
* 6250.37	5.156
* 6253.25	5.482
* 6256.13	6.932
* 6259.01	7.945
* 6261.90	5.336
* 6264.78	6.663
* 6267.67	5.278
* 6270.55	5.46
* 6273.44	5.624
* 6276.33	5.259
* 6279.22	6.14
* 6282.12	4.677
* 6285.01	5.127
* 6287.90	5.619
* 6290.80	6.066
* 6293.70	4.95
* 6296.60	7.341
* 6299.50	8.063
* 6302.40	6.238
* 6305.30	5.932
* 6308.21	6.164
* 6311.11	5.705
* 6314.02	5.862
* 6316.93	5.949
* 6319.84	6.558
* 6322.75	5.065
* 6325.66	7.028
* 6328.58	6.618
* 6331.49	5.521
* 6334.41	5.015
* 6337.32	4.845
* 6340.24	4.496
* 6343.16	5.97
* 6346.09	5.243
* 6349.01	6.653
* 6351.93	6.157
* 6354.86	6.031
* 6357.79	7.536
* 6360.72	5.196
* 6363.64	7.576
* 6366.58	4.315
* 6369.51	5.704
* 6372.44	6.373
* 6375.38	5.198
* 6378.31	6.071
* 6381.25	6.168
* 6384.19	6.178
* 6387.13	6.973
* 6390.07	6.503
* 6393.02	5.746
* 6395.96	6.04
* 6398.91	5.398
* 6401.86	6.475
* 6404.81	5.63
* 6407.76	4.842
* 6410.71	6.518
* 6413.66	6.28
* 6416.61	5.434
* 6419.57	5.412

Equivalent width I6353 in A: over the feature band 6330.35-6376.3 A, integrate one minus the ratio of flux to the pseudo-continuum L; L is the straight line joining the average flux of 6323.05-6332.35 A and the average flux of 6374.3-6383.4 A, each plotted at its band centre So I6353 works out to 2.4 A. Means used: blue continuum 6.28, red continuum 5.87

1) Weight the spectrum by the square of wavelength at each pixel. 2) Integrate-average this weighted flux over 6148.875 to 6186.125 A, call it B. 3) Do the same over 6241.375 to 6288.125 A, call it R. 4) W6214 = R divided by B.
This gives 1.1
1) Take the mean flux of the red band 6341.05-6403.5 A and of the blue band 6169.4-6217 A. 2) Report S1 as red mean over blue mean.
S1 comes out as 1.0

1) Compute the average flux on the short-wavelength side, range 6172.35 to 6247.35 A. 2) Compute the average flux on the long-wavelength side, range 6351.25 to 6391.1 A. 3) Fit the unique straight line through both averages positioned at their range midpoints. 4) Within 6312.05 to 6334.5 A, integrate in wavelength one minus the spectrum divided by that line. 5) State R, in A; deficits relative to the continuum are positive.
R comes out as -0.1 A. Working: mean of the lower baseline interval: 5.62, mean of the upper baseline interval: 6.14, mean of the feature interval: 6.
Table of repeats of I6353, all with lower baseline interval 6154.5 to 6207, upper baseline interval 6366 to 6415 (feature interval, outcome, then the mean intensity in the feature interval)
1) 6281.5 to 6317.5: -1.3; 6.01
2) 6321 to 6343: 1.1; 5.55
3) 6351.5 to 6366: -1.2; 6.39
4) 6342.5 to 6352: -0.2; 5.99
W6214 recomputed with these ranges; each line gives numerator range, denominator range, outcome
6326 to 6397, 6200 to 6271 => 1.08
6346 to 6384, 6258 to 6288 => 1.09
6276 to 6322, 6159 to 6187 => 1.13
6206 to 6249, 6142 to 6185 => 1.01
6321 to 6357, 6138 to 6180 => 1.06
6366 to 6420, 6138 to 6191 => 1.13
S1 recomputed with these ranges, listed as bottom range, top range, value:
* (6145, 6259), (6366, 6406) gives 1.05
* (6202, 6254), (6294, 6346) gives 1.08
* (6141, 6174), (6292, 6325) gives 1.08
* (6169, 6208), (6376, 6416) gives 1.06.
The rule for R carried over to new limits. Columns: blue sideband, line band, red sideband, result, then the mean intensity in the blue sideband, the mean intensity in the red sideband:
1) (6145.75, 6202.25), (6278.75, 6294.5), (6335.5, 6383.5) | 1.0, 5.69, 5.85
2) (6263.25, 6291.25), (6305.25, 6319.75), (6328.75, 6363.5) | -0.7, 5.57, 5.8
